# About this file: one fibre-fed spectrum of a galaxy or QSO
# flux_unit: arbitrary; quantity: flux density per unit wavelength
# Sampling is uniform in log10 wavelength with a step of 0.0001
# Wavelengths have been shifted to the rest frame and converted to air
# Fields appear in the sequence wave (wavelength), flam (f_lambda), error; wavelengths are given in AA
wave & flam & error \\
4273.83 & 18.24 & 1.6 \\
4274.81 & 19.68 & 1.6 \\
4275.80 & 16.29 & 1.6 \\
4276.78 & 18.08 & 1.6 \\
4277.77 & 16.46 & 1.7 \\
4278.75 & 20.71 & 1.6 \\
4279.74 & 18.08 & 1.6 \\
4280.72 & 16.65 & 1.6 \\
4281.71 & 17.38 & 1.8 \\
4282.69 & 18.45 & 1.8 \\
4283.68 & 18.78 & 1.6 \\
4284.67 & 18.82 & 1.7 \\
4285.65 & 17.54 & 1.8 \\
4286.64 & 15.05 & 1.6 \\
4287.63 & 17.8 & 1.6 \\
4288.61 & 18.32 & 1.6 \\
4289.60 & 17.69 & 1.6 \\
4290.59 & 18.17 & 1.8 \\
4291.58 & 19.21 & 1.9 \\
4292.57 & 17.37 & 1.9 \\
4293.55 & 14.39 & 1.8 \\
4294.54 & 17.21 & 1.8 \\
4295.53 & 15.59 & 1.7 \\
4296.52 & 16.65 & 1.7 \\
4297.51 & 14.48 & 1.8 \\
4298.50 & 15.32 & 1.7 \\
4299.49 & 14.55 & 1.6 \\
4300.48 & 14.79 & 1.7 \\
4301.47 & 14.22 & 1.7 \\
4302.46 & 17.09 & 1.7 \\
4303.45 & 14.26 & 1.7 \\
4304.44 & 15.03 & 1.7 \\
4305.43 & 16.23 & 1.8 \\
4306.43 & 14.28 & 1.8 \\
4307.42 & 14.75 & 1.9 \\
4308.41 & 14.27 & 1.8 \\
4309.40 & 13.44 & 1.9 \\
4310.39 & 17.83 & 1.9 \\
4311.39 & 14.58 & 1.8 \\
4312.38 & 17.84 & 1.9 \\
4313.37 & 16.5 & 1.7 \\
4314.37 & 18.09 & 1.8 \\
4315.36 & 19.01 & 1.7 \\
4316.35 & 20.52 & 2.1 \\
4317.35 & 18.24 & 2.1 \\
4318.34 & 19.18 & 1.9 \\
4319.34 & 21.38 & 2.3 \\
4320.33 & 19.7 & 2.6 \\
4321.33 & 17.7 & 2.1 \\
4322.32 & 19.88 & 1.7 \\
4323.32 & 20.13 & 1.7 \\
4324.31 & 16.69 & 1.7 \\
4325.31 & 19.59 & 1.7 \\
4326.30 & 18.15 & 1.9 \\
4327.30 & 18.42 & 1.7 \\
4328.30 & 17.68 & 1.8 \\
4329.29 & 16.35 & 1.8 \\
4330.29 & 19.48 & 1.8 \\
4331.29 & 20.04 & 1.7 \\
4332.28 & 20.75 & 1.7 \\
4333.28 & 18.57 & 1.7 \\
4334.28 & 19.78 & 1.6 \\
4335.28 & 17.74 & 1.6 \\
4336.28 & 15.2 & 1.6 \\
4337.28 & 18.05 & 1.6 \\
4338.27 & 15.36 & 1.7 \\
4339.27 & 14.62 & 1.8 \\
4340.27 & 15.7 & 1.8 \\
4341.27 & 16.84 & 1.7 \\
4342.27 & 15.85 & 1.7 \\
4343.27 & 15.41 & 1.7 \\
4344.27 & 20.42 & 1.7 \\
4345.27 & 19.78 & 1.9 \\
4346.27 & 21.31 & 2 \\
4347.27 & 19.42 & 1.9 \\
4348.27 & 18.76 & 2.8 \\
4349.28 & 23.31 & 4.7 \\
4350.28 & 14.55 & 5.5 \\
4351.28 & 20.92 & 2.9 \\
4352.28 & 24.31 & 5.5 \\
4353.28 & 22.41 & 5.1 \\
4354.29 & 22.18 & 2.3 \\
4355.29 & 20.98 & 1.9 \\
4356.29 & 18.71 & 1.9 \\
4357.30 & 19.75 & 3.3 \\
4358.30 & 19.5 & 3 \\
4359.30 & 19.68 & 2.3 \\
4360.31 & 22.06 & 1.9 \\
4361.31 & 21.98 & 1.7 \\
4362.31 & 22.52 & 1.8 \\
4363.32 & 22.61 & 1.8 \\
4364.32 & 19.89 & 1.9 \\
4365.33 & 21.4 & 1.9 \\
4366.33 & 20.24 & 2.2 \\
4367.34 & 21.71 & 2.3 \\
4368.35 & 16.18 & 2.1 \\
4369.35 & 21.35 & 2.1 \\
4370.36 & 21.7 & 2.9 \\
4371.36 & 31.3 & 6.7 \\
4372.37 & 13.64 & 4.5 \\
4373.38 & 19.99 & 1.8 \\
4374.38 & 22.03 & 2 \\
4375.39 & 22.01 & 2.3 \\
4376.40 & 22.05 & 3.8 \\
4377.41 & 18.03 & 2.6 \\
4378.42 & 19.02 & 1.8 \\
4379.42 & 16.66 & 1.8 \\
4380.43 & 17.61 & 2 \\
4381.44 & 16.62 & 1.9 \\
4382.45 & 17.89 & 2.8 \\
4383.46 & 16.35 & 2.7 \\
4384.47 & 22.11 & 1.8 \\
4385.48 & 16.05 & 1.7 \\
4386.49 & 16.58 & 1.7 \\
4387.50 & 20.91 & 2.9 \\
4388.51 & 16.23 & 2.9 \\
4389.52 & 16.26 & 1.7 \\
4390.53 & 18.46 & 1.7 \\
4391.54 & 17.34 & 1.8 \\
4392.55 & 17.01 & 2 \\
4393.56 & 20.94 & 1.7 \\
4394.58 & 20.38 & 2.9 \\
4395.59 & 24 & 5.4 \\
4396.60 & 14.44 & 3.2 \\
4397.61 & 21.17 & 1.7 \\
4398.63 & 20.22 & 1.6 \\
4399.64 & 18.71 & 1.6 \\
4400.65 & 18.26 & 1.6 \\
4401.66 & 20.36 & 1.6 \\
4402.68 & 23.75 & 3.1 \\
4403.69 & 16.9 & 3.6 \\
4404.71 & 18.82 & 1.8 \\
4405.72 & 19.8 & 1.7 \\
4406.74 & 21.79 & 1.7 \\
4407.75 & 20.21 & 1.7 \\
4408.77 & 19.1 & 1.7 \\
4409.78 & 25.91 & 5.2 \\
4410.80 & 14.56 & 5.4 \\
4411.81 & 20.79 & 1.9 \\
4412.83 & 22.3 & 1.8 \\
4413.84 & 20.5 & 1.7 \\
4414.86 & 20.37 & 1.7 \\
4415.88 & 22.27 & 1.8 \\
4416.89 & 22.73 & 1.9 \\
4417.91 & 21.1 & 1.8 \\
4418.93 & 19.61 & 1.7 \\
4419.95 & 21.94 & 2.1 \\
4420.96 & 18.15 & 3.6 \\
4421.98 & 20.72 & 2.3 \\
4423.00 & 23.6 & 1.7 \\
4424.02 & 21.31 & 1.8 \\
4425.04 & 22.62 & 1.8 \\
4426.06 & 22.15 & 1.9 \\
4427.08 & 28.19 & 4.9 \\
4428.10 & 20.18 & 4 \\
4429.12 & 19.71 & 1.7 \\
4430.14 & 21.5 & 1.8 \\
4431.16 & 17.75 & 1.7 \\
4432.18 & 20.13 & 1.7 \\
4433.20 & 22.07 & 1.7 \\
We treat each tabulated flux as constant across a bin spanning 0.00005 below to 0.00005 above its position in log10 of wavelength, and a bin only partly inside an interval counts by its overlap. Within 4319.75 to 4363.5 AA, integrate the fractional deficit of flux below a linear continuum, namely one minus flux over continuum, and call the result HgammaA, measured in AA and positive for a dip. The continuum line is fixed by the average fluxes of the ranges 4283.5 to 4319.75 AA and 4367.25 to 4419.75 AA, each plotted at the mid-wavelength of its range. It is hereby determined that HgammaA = -2.8 AA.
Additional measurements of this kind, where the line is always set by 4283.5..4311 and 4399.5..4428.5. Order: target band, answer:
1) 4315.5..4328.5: -1.4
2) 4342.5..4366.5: -2.5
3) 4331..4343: 0.3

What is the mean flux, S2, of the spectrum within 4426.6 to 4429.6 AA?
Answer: 22.7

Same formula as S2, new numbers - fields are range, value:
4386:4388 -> 18.8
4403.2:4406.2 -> 18.5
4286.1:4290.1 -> 17.2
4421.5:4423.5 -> 22.2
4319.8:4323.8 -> 19.4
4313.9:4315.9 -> 18.7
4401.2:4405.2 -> 19.9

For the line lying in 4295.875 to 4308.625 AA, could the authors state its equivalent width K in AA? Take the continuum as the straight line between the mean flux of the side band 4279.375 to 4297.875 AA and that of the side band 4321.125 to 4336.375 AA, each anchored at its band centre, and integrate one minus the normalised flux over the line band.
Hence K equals 1.89 AA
